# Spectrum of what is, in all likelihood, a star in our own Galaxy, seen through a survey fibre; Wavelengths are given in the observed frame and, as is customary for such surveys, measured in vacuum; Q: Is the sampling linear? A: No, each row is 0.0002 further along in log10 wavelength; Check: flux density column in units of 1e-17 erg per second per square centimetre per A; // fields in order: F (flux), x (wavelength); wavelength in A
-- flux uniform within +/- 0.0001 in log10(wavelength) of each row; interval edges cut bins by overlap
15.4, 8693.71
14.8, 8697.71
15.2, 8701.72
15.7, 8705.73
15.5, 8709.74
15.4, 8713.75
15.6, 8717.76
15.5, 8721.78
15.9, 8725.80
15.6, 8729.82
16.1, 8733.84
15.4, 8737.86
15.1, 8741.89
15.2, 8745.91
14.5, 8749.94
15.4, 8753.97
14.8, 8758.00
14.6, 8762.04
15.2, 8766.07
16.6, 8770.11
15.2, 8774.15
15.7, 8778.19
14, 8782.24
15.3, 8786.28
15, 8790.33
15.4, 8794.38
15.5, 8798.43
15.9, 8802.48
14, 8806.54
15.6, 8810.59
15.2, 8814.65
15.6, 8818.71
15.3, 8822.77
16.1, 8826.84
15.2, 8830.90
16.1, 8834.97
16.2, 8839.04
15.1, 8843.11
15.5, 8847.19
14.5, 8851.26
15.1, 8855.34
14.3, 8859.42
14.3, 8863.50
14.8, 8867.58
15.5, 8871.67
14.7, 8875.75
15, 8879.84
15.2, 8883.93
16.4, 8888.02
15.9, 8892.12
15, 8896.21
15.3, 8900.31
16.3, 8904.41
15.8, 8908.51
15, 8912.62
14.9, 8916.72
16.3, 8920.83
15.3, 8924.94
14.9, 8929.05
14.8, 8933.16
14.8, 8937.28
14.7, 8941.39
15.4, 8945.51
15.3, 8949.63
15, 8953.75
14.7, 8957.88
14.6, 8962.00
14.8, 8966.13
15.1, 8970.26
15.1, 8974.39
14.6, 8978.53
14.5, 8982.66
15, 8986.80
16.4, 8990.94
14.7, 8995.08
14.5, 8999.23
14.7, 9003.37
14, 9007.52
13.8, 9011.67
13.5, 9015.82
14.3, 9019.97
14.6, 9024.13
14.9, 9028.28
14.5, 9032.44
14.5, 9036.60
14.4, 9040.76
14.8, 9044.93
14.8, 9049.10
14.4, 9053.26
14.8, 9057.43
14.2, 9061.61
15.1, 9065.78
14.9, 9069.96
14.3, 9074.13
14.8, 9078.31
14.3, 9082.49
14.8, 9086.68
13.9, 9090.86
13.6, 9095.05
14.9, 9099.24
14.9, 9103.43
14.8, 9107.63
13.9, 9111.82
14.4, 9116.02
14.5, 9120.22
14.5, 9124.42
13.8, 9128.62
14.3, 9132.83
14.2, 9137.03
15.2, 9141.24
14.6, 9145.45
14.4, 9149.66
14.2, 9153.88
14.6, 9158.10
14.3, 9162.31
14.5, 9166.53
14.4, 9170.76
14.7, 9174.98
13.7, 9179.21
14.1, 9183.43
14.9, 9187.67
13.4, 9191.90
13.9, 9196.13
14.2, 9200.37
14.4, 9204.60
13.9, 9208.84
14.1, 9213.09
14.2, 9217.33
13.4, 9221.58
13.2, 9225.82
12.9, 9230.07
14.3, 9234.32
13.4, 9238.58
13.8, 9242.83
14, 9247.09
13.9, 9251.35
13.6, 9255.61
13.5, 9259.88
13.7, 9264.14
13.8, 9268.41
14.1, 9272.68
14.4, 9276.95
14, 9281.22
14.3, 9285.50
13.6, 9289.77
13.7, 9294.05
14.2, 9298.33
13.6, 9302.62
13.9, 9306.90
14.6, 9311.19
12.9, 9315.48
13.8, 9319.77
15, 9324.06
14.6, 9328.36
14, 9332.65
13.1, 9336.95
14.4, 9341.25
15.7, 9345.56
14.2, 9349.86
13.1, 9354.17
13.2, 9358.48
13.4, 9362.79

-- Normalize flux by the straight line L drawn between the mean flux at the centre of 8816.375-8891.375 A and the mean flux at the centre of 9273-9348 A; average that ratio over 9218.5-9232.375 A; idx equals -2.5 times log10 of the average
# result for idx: 0.08 mag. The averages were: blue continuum 15.3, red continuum 14.1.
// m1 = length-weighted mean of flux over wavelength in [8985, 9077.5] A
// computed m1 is 14.6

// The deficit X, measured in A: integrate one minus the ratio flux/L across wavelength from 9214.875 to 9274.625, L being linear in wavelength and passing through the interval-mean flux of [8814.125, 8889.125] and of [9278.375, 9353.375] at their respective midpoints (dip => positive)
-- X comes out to 2.3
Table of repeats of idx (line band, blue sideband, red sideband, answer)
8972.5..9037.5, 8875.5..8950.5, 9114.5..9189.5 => 0.03 mag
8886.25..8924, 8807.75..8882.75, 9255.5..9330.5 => -0.04 mag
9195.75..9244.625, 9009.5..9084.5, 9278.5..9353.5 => 0.03 mag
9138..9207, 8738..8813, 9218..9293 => -0.03 mag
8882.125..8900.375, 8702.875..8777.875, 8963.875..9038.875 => -0.04 mag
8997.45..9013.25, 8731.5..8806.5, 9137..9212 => 0.03 mag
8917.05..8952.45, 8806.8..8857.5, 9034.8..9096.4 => -0.01 mag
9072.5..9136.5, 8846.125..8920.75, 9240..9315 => 0.01 mag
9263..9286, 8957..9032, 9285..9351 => 0.01 mag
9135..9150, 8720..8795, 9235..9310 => -0.03 mag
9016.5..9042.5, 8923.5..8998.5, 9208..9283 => 0.02 mag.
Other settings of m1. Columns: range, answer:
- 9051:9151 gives 14.5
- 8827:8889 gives 15.2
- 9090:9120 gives 14.4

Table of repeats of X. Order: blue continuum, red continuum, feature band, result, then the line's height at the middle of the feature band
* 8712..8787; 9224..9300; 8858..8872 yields 0.3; 15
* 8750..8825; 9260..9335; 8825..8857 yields -0.8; 15.1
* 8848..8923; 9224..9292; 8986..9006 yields -0.3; 14.8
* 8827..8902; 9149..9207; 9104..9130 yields 0.2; 14.5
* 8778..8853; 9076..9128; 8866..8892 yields -0.3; 15.1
